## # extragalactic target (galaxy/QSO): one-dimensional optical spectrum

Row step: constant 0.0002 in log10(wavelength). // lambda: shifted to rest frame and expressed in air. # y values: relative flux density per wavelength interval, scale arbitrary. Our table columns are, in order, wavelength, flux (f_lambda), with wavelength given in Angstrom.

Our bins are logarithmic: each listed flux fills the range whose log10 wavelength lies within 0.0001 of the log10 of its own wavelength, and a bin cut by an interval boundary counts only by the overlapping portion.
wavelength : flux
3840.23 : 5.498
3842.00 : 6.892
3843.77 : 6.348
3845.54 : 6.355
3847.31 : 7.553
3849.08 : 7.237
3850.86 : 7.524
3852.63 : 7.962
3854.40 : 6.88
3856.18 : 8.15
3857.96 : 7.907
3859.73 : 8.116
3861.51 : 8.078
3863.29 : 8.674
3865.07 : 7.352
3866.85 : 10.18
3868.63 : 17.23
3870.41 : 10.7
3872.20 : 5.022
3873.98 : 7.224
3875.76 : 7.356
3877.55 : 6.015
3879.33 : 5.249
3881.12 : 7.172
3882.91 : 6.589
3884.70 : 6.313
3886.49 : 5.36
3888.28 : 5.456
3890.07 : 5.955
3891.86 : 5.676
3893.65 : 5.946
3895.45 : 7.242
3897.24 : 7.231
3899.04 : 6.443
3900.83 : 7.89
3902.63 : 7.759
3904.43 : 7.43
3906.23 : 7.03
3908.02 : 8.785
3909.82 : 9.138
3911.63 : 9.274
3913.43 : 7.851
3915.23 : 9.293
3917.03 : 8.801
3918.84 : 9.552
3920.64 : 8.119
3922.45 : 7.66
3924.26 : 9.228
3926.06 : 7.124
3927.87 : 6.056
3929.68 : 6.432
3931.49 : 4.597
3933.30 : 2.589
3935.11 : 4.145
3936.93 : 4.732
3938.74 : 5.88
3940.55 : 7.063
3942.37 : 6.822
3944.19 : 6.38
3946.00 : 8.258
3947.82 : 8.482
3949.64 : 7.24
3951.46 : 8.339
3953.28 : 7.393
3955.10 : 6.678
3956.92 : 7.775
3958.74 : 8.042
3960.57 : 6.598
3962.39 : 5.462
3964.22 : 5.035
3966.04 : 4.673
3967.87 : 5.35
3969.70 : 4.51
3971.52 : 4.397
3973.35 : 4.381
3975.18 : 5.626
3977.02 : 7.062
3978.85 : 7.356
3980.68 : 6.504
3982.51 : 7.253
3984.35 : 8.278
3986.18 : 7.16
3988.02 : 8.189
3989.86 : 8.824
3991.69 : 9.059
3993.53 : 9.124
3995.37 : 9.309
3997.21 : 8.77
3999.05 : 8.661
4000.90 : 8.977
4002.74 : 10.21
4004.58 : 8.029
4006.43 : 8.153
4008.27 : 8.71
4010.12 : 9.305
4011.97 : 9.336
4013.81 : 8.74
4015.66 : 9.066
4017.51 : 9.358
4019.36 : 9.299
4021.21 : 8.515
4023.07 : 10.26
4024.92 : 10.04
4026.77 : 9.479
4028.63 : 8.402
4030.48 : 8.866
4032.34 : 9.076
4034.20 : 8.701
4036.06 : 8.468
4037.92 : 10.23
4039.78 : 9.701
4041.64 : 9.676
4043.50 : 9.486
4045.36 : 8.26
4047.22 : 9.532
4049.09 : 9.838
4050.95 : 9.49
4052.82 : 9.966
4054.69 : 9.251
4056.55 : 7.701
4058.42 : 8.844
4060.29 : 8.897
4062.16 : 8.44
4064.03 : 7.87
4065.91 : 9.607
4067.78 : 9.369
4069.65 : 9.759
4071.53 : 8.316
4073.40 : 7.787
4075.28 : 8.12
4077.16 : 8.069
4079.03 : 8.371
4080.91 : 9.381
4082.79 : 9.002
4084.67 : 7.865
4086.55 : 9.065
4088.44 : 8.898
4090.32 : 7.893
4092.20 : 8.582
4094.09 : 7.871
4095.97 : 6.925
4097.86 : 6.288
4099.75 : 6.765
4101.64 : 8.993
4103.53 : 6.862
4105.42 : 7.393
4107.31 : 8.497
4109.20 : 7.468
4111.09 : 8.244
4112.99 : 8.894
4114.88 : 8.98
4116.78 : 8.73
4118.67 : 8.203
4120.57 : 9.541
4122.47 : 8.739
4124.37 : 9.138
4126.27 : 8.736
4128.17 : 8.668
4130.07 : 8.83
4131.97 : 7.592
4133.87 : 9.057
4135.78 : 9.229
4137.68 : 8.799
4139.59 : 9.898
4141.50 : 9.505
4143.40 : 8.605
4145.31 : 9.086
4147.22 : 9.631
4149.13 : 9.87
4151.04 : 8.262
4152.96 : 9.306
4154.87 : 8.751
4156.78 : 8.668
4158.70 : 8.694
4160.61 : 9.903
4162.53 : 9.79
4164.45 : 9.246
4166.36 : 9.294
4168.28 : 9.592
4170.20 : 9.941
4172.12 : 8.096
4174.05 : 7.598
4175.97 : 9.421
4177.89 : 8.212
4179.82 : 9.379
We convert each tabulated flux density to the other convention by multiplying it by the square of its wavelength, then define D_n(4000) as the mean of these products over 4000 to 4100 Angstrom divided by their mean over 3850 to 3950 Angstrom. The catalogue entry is 1.29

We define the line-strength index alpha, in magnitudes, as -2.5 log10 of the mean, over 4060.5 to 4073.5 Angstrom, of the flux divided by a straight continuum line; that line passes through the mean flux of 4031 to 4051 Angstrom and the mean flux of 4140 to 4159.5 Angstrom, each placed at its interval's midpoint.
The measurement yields 0.052 mag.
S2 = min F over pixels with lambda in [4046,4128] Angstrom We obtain 6.288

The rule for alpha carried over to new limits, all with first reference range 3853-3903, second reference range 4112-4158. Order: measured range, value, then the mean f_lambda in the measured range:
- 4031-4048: -0.10 mag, 9.23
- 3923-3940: 0.33 mag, 5.71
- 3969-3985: 0.29 mag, 6.14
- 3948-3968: 0.18 mag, 6.71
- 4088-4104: 0.14 mag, 7.66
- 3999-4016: -0.09 mag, 8.93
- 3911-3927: -0.11 mag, 8.53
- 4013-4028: -0.13 mag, 9.33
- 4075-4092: 0.01 mag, 8.54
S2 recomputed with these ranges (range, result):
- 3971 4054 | 4.381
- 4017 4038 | 8.402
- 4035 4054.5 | 8.26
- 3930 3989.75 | 2.589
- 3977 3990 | 6.504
